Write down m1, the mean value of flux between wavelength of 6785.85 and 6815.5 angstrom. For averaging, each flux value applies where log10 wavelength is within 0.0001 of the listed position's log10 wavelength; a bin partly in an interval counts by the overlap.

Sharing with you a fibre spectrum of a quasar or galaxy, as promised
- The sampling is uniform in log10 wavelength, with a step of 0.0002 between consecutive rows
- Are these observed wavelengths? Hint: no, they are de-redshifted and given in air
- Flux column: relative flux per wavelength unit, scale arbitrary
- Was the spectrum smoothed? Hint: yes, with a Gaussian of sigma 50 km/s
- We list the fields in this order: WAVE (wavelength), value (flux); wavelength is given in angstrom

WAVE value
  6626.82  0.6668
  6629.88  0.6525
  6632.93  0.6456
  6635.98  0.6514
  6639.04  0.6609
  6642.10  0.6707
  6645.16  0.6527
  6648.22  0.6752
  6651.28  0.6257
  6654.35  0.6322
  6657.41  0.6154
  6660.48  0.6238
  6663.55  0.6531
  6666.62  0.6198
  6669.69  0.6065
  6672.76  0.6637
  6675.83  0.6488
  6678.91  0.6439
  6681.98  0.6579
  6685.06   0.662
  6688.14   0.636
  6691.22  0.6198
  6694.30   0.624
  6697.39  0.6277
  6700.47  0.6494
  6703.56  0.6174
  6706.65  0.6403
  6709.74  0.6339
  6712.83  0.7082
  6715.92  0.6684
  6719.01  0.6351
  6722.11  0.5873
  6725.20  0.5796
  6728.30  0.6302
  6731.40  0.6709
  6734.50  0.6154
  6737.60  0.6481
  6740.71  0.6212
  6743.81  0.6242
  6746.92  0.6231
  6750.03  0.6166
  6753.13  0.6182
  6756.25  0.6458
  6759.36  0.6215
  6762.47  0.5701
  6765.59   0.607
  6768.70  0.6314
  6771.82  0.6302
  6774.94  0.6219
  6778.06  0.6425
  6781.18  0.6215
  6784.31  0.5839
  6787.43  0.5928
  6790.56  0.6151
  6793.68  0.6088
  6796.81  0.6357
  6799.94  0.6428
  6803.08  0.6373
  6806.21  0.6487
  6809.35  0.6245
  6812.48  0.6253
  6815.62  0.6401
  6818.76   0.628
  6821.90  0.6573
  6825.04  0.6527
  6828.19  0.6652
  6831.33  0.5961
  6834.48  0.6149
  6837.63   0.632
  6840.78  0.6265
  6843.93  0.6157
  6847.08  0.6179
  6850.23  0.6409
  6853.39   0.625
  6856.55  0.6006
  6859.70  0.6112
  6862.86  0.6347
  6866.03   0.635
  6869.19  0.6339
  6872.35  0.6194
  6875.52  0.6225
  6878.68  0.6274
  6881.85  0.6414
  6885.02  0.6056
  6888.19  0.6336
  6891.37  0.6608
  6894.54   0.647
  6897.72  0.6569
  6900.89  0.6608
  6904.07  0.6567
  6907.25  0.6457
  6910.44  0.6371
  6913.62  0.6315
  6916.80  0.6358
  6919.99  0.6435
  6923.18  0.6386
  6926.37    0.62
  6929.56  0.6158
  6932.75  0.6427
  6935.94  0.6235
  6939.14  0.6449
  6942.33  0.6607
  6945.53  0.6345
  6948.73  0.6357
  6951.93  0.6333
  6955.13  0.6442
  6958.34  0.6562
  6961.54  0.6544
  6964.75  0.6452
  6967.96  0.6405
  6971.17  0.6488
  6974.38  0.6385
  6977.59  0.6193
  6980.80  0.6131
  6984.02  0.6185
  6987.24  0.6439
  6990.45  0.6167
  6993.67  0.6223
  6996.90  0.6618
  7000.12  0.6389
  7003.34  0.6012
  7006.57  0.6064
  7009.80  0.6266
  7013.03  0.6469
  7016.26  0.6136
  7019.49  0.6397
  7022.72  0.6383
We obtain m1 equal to 0.626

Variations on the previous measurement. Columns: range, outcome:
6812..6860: 0.629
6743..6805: 0.62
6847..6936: 0.634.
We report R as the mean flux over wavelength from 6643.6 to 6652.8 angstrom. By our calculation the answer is 0.651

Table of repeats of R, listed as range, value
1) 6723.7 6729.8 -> 0.605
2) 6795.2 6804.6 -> 0.638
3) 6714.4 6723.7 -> 0.63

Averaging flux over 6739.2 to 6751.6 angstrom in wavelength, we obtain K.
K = 0.622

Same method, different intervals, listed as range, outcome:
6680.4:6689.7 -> 0.652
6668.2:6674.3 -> 0.636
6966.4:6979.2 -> 0.637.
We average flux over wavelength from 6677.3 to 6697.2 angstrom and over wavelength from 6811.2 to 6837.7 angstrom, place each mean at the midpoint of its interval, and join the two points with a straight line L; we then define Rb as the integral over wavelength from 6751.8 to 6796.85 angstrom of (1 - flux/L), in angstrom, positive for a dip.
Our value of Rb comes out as 1.5 angstrom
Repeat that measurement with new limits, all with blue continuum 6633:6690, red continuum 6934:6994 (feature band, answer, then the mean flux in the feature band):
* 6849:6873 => 0.5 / 0.625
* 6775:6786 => 0.4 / 0.617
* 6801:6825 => 0.1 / 0.638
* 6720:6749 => 0.9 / 0.622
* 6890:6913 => -0.5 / 0.651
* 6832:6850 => 0.5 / 0.622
